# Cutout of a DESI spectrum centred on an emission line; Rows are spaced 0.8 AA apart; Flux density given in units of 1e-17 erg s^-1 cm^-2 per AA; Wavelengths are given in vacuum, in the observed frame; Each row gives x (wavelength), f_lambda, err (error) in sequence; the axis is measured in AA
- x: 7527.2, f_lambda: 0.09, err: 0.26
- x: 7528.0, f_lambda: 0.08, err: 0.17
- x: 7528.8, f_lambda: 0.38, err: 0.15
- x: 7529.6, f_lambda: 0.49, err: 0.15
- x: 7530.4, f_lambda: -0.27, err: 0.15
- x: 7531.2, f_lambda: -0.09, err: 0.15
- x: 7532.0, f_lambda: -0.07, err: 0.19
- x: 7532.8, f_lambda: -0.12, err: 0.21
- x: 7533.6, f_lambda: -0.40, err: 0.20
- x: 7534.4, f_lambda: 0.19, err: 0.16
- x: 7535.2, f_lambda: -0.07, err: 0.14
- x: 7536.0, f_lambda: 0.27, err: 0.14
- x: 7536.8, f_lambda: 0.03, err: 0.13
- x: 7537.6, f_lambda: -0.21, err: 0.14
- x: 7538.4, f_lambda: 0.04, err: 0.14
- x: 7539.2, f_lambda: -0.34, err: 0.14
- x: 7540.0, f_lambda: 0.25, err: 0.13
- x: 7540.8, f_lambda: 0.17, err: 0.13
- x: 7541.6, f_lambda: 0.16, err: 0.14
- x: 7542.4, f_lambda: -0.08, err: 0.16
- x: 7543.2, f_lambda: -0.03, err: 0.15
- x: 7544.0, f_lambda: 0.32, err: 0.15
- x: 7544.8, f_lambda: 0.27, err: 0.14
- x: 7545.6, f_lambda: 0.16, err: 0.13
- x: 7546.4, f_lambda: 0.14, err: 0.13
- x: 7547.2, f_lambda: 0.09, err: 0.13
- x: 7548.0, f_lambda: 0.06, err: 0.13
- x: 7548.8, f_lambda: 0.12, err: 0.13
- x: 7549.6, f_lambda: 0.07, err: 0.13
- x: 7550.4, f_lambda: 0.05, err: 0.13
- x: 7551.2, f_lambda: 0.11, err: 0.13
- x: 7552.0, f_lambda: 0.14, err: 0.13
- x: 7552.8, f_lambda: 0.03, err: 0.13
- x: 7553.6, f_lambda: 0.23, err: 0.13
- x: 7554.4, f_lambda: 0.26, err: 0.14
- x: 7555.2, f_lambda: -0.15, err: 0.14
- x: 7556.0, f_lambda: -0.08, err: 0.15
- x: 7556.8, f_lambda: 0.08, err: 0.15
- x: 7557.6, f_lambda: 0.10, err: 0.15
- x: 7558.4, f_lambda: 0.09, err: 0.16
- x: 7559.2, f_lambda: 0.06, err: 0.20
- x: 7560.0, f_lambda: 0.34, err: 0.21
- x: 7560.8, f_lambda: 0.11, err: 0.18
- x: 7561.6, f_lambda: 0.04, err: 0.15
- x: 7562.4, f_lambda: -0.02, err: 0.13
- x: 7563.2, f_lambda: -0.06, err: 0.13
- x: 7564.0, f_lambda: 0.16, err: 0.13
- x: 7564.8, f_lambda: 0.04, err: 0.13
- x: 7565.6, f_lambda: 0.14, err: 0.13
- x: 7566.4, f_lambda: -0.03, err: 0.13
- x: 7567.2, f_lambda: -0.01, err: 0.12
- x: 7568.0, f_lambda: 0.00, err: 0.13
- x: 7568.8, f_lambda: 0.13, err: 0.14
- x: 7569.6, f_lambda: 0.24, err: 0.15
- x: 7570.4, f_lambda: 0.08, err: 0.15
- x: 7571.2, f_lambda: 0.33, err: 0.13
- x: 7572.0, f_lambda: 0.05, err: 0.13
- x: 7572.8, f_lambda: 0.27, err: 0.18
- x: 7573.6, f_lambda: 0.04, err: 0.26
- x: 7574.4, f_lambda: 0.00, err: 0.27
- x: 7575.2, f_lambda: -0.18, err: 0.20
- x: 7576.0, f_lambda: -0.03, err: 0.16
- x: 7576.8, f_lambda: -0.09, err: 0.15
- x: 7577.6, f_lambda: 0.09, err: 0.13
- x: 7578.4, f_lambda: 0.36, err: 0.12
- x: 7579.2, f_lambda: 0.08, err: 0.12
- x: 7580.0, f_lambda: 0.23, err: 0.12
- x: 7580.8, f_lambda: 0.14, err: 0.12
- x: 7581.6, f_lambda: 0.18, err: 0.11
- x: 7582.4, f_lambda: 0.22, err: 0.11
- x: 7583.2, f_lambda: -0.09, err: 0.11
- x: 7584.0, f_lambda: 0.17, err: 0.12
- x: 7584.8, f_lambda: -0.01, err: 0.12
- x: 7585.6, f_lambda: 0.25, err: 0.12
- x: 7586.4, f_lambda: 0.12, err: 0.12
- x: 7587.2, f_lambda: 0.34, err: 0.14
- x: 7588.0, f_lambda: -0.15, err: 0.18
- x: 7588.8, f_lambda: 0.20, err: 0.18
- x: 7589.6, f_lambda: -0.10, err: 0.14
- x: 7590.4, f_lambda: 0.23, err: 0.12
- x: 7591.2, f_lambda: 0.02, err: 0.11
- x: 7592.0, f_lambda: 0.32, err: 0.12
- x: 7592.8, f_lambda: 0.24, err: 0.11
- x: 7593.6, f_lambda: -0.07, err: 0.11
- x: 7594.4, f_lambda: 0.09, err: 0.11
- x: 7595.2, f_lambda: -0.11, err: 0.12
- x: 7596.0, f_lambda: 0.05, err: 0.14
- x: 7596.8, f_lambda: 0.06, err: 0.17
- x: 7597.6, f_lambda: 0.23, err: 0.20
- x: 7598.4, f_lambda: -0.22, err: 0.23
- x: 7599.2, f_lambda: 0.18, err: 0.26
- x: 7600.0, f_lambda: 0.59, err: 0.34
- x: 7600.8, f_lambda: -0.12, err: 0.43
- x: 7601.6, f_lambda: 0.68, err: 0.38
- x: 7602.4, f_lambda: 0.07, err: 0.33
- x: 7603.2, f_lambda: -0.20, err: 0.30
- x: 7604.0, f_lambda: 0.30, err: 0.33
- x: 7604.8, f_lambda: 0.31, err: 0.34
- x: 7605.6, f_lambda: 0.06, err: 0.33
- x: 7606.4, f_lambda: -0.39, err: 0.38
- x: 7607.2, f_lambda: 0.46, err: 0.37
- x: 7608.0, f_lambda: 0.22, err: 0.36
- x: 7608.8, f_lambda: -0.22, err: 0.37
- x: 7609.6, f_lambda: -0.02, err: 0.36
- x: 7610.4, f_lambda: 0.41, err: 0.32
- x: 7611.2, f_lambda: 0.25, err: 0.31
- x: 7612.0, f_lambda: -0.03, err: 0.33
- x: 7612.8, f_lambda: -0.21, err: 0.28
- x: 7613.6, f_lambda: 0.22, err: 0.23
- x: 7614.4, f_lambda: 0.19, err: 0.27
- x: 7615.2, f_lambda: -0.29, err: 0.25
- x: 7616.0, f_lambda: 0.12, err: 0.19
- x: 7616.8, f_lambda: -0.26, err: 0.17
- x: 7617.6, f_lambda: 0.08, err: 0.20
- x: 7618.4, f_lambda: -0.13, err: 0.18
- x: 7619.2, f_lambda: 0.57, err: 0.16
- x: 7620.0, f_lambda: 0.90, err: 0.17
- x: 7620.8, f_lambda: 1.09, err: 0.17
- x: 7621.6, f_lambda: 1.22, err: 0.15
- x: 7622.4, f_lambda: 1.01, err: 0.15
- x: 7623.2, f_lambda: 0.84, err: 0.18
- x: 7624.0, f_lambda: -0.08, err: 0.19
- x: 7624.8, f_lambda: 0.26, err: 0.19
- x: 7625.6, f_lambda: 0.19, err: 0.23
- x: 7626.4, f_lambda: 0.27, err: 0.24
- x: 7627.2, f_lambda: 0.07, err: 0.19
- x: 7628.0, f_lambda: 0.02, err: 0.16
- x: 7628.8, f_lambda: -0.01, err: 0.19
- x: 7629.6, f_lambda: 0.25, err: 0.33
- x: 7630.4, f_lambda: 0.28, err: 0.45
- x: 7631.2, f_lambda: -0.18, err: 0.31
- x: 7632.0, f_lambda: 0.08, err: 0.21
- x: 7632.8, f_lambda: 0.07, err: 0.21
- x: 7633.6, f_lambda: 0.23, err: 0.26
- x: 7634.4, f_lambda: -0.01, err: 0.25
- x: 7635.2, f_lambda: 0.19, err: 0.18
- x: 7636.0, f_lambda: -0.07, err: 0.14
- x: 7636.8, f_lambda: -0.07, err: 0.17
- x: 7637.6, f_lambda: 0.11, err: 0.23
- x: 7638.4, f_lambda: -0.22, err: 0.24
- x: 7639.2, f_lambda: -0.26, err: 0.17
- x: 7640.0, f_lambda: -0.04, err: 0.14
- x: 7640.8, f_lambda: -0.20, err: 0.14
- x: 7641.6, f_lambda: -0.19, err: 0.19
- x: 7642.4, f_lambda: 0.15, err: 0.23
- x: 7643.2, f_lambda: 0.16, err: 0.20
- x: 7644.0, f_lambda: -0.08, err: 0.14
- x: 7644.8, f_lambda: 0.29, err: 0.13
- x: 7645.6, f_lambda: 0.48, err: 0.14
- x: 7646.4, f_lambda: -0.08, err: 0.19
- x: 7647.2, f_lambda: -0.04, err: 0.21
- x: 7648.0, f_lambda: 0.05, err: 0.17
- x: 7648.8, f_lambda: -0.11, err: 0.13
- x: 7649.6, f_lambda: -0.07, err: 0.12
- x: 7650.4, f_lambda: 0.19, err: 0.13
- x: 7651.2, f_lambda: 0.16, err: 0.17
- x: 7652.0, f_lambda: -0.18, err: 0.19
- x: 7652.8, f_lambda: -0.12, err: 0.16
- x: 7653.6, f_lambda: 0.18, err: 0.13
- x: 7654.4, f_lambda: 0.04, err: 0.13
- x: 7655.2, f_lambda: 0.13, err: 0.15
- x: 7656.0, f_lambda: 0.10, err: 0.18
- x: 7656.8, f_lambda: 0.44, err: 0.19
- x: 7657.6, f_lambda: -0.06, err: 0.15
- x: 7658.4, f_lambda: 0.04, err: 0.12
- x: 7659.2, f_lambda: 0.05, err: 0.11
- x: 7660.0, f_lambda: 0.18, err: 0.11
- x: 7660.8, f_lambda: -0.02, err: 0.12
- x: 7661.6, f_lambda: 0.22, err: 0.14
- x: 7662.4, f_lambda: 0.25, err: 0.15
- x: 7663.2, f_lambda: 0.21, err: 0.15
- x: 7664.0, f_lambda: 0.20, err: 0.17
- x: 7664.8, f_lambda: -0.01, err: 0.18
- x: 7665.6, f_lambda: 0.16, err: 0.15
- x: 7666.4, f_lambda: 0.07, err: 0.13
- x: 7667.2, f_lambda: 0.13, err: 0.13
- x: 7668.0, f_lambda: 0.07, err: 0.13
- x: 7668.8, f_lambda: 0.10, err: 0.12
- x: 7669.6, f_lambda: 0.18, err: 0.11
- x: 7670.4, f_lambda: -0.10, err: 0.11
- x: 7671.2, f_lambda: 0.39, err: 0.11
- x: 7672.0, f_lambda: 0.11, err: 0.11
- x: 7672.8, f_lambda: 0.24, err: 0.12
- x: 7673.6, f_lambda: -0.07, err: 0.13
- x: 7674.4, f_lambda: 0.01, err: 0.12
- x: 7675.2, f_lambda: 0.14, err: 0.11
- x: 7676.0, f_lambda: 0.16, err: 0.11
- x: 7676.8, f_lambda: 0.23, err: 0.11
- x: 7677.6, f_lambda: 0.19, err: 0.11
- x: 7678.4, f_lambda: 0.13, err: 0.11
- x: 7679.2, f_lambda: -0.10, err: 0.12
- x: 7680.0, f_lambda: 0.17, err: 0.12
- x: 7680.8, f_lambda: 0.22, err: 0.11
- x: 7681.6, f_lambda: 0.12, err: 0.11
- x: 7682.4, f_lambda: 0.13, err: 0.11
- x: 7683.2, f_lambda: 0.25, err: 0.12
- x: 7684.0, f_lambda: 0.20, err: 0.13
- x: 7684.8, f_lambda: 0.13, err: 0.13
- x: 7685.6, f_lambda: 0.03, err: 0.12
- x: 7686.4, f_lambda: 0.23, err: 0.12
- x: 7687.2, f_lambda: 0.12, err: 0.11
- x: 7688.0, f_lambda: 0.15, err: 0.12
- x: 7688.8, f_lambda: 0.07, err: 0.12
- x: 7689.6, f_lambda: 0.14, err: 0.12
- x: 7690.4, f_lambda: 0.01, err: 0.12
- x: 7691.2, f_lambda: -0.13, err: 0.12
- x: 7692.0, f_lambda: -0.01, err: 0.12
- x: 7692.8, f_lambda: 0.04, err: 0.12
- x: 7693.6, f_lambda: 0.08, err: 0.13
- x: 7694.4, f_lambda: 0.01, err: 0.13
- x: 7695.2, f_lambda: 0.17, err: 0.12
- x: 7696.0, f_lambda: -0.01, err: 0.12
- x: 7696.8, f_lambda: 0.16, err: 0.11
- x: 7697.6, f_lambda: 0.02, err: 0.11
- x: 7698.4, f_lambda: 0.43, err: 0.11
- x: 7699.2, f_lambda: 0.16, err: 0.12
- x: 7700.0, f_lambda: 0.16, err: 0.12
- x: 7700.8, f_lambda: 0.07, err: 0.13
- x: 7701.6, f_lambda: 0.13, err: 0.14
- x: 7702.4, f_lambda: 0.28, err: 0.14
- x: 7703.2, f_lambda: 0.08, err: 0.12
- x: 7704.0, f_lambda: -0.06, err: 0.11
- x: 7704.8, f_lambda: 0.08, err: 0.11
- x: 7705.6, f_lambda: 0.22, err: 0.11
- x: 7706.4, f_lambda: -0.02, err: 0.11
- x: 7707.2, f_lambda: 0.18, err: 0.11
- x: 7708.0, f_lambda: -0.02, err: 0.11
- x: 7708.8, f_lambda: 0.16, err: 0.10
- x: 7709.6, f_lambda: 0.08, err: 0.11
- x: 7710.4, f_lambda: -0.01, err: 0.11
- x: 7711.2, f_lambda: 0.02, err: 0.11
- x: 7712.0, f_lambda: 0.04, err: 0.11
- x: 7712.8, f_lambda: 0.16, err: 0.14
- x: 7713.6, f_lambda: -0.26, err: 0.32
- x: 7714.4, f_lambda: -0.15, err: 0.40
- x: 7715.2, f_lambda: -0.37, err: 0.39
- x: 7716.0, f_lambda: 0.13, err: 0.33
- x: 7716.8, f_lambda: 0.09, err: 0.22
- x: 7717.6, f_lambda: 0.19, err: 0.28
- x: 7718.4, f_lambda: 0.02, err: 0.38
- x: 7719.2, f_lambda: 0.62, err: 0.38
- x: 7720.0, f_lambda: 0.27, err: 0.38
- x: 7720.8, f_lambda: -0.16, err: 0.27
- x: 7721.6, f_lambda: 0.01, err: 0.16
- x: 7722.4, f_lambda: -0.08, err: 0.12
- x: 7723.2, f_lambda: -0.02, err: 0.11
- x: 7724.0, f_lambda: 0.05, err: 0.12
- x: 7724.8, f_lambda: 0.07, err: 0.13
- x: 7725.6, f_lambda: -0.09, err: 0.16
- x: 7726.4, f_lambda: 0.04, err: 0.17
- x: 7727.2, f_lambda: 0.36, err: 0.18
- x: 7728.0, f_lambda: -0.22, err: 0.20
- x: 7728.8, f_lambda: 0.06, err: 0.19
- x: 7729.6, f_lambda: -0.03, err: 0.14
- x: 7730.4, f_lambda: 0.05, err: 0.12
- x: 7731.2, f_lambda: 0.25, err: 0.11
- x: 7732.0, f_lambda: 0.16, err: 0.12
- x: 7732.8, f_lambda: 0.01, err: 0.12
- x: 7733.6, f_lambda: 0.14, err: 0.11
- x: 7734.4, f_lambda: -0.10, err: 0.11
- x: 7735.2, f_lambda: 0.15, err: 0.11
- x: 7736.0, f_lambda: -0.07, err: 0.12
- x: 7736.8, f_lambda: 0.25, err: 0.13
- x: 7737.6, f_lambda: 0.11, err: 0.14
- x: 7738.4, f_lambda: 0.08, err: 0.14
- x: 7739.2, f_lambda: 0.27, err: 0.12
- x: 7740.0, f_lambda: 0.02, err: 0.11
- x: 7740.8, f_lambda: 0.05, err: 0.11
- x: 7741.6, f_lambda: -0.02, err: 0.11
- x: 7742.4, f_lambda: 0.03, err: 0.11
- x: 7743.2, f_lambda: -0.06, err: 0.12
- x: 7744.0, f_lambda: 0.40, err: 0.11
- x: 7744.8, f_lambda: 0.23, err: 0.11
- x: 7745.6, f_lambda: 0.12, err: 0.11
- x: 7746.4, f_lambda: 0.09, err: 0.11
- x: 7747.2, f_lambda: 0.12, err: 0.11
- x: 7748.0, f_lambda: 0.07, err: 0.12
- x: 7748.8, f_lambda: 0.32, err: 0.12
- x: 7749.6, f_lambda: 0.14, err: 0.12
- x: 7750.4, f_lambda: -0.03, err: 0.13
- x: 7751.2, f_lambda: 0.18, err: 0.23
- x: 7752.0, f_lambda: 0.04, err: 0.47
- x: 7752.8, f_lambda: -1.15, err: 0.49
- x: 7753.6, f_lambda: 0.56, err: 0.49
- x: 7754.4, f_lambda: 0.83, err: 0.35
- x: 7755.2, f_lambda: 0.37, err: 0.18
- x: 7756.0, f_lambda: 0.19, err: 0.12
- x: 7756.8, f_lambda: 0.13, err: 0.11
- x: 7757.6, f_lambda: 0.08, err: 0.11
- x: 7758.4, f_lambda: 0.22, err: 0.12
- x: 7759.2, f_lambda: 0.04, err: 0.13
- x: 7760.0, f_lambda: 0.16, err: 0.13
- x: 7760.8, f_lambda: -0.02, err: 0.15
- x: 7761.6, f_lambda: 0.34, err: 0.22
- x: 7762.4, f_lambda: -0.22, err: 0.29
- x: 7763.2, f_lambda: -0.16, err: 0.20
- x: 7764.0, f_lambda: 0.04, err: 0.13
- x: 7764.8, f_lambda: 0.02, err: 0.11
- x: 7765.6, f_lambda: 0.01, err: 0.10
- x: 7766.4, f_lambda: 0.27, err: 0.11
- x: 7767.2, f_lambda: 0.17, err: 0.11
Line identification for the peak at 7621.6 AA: H-gamma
